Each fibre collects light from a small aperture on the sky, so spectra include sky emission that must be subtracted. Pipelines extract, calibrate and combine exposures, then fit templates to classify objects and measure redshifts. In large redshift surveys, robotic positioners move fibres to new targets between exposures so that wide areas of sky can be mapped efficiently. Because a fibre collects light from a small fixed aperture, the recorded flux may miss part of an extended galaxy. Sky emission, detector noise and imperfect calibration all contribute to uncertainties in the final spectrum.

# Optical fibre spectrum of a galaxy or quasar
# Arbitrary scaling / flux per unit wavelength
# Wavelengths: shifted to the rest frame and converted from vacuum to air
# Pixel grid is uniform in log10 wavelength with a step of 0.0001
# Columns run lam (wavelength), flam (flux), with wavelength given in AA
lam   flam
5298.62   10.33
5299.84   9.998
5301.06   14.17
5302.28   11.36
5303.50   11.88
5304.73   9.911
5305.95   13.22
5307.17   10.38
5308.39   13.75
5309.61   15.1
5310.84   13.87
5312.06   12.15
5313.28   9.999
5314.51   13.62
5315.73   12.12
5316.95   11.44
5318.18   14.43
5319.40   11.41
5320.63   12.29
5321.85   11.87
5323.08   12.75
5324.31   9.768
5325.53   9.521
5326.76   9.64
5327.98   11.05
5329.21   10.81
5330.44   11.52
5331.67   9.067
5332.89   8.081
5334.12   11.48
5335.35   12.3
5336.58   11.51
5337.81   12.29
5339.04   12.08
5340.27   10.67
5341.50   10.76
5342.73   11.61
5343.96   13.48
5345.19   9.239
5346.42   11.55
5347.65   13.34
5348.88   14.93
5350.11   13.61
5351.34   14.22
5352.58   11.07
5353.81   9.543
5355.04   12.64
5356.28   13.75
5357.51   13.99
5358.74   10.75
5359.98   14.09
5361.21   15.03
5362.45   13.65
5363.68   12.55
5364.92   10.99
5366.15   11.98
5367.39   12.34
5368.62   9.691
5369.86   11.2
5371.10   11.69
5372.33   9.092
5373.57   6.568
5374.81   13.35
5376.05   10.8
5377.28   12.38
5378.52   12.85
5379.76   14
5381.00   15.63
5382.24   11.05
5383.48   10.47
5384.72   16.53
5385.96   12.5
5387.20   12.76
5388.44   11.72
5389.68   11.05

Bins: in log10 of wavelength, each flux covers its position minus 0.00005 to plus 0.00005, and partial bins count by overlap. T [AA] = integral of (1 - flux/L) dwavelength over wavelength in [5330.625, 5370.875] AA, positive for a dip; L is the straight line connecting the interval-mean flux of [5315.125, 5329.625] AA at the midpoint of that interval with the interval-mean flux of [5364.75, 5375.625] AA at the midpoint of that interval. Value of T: -3.5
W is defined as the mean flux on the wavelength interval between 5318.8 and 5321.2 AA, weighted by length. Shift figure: 11.8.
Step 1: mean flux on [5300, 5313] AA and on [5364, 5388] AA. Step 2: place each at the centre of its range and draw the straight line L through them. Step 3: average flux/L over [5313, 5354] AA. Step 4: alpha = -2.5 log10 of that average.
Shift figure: 0.06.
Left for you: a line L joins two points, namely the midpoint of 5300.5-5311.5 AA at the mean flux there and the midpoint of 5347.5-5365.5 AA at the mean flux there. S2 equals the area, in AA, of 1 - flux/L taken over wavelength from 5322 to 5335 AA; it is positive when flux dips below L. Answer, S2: 2.3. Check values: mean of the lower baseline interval 12.6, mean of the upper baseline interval 12.9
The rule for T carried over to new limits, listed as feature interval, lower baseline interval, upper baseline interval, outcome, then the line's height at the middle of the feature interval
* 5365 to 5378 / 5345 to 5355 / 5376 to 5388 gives 1.9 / 12.8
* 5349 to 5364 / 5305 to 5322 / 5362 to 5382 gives -1.3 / 12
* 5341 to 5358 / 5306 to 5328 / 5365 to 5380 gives -1.2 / 11.6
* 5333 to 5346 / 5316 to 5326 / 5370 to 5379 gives 0.1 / 11.5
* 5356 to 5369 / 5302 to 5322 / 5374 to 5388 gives 0.1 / 12.7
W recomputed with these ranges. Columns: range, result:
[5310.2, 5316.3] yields 12.4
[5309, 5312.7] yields 13.7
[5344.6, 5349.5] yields 12.3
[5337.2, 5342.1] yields 11.4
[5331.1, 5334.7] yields 9.55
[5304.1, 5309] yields 11.8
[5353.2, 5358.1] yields 12.5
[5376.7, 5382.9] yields 13.2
